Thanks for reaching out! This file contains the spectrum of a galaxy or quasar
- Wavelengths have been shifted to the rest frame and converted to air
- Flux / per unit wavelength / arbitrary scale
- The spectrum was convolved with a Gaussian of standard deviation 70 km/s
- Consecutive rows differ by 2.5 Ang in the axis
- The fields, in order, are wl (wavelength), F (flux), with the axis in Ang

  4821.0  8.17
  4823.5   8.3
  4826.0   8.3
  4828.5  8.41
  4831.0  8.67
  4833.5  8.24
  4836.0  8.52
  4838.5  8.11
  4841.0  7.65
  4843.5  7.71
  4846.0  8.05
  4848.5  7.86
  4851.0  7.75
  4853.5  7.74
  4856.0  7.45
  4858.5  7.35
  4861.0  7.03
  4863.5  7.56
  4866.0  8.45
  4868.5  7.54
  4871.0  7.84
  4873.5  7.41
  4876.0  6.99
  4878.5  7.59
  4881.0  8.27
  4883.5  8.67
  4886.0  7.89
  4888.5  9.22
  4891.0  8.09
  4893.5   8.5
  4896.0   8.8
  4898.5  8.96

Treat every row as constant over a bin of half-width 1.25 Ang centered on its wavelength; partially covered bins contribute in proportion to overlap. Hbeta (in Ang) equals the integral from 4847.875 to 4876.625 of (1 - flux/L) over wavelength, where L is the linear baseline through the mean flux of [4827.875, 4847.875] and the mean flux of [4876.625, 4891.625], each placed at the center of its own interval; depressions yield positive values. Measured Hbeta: 2.1 Ang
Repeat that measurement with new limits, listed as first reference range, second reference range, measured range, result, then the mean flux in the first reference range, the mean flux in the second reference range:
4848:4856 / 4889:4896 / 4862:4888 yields 1.0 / 7.72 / 8.48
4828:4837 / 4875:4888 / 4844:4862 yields 1.4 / 8.46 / 7.98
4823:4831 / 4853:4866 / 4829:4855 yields -0.2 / 8.39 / 7.51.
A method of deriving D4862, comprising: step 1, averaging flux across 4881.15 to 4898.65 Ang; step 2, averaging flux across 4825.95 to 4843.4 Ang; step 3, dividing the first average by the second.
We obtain 1.0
